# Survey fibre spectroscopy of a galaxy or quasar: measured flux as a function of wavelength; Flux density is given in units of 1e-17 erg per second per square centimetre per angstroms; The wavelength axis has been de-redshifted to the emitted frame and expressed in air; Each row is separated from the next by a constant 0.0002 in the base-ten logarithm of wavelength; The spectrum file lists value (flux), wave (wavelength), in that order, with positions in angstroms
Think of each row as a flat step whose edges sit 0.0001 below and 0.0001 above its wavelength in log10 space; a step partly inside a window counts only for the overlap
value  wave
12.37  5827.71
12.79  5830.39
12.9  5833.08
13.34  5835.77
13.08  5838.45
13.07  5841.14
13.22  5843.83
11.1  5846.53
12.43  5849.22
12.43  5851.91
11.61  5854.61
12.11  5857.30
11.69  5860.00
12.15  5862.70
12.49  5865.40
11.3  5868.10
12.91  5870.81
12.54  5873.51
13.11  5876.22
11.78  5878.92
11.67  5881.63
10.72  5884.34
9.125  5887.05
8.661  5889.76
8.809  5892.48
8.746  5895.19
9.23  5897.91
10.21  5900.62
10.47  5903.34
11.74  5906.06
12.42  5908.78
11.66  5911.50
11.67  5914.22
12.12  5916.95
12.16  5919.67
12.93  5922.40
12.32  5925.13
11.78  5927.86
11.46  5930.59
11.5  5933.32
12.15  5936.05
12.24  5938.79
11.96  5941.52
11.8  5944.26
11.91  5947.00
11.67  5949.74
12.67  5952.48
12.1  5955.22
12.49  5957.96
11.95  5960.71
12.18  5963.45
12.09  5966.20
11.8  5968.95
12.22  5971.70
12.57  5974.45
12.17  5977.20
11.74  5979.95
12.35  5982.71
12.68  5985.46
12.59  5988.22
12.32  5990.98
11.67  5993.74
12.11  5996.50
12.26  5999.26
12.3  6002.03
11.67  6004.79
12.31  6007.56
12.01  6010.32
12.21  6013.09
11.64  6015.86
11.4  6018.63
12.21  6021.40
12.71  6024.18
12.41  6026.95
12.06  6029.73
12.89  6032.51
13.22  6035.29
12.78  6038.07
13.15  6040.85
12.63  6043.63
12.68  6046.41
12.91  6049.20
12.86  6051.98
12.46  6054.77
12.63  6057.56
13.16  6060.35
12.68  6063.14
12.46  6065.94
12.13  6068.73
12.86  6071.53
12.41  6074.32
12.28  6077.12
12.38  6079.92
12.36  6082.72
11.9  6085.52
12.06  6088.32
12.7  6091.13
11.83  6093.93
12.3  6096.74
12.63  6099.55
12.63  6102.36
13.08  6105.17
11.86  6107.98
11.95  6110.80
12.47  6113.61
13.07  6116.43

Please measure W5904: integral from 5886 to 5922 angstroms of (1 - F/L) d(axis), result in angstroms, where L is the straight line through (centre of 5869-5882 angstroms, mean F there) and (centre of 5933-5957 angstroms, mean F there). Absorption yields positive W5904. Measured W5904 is 4.8 angstroms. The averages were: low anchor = 12.4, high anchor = 12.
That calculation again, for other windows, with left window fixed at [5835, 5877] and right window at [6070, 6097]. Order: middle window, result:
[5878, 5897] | 3.85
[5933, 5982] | 1.07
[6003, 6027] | 0.55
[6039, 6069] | -0.99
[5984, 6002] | 0.10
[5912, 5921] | 0.30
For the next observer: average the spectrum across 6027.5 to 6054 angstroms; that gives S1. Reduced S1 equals 12.8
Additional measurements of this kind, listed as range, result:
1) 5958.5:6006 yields 12.2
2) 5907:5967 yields 12.1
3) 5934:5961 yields 12.1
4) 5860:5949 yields 11.4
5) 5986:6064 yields 12.4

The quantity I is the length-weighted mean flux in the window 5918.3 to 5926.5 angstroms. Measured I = 12.5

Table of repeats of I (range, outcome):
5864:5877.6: 12.5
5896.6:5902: 9.74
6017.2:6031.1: 12.2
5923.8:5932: 11.9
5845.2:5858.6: 11.9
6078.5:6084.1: 12.4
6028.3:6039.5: 12.7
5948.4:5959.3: 12.2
